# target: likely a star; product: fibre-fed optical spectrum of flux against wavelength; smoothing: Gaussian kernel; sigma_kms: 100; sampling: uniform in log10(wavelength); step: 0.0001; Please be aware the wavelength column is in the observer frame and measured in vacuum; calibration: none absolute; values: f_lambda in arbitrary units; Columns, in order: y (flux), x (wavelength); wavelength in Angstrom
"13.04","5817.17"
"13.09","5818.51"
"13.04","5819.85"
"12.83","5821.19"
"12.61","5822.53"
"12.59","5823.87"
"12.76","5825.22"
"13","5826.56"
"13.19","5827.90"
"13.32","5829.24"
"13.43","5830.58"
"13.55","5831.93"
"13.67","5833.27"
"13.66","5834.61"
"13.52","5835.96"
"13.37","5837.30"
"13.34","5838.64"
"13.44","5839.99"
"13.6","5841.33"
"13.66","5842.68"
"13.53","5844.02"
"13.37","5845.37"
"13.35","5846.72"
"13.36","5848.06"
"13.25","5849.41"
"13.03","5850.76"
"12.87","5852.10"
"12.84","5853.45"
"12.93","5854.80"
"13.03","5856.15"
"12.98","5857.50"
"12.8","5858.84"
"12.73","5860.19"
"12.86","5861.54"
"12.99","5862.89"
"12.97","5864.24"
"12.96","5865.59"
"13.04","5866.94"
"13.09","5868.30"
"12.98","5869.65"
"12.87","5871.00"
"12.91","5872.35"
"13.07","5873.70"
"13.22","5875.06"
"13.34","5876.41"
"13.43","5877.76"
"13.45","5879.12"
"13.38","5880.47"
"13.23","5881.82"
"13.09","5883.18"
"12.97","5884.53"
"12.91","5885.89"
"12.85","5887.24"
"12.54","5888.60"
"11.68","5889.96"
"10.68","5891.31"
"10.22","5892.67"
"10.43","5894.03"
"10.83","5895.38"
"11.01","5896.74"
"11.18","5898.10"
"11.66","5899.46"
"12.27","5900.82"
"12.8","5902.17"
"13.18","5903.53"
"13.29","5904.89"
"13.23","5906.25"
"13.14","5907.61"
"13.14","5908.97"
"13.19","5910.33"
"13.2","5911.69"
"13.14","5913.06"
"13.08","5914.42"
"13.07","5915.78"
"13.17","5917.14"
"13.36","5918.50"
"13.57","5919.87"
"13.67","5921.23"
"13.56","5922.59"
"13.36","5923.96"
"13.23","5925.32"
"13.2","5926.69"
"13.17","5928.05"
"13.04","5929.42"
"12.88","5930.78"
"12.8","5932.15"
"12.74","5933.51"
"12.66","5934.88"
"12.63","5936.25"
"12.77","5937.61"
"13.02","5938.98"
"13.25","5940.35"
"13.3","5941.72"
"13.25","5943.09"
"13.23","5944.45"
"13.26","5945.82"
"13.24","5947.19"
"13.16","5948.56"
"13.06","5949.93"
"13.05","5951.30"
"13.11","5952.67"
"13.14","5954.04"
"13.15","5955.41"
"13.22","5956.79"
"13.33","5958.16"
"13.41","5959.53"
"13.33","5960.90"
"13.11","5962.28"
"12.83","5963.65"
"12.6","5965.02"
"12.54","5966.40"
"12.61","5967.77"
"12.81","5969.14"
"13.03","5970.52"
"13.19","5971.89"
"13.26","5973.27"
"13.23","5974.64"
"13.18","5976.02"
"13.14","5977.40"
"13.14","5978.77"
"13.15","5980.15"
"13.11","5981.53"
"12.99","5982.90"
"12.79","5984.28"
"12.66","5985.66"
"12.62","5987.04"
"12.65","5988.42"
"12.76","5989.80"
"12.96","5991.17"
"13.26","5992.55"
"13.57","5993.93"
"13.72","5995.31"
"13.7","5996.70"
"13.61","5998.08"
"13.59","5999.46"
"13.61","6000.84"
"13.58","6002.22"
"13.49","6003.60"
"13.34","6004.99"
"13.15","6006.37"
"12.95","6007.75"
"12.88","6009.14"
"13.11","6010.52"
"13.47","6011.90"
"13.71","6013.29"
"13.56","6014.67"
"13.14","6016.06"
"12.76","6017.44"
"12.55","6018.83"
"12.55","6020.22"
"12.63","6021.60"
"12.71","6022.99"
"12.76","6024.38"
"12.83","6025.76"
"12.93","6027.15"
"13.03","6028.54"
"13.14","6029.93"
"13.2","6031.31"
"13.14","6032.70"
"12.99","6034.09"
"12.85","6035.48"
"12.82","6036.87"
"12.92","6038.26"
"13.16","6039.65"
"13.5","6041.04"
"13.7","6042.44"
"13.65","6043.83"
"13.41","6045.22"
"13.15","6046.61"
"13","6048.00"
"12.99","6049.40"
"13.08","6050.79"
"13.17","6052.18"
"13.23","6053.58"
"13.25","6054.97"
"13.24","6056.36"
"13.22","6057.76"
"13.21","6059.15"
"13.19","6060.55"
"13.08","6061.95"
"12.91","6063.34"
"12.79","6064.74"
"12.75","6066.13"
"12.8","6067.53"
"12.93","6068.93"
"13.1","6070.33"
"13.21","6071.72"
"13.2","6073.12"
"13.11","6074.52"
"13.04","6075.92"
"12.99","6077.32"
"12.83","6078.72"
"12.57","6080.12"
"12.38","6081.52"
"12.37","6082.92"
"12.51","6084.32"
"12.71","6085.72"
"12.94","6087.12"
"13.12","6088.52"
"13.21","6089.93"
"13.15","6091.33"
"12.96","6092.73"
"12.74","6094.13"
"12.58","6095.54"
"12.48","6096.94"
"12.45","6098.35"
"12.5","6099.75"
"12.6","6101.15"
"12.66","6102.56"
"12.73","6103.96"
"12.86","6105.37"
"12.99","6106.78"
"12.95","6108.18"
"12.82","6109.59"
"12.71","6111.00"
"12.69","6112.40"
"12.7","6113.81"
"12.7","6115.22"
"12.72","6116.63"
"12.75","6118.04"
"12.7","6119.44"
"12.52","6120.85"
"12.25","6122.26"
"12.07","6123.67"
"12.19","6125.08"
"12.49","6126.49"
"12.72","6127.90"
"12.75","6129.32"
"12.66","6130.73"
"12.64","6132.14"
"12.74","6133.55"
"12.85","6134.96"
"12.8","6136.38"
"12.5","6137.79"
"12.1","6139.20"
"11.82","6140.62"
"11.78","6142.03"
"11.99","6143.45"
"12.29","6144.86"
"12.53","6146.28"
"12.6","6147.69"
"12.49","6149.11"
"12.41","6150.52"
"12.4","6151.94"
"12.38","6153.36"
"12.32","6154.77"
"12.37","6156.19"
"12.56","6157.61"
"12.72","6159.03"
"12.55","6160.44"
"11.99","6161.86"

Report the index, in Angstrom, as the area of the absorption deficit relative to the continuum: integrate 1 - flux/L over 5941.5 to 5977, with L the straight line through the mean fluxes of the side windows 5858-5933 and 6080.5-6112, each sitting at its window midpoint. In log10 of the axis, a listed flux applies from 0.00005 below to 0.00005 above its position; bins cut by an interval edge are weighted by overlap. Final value -0.9 Angstrom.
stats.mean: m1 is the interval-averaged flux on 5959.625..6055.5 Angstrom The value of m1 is 13.1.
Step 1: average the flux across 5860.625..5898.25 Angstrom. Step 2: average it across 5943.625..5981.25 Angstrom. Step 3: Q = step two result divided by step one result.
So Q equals 1.05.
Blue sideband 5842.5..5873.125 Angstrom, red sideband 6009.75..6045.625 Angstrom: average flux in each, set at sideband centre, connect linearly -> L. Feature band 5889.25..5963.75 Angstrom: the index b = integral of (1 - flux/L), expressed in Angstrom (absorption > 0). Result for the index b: 1.4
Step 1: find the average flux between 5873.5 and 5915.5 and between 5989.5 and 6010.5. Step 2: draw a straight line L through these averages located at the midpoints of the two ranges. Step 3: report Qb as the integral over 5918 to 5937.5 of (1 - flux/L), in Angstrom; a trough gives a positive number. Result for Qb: -0.5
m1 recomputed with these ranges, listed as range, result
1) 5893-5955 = 12.9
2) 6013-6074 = 13.1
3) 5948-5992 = 13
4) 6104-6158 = 12.5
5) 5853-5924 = 12.8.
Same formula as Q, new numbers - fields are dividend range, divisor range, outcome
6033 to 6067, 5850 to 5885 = 1.01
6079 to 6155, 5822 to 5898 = 0.98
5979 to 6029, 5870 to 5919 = 1.04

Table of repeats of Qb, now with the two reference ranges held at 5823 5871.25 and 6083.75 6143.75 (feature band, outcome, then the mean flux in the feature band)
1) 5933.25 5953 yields -0.1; 13.1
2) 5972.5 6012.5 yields -1.0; 13.2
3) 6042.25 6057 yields -0.6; 13.3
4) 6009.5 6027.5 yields -0.2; 13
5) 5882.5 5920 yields 1.7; 12.4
